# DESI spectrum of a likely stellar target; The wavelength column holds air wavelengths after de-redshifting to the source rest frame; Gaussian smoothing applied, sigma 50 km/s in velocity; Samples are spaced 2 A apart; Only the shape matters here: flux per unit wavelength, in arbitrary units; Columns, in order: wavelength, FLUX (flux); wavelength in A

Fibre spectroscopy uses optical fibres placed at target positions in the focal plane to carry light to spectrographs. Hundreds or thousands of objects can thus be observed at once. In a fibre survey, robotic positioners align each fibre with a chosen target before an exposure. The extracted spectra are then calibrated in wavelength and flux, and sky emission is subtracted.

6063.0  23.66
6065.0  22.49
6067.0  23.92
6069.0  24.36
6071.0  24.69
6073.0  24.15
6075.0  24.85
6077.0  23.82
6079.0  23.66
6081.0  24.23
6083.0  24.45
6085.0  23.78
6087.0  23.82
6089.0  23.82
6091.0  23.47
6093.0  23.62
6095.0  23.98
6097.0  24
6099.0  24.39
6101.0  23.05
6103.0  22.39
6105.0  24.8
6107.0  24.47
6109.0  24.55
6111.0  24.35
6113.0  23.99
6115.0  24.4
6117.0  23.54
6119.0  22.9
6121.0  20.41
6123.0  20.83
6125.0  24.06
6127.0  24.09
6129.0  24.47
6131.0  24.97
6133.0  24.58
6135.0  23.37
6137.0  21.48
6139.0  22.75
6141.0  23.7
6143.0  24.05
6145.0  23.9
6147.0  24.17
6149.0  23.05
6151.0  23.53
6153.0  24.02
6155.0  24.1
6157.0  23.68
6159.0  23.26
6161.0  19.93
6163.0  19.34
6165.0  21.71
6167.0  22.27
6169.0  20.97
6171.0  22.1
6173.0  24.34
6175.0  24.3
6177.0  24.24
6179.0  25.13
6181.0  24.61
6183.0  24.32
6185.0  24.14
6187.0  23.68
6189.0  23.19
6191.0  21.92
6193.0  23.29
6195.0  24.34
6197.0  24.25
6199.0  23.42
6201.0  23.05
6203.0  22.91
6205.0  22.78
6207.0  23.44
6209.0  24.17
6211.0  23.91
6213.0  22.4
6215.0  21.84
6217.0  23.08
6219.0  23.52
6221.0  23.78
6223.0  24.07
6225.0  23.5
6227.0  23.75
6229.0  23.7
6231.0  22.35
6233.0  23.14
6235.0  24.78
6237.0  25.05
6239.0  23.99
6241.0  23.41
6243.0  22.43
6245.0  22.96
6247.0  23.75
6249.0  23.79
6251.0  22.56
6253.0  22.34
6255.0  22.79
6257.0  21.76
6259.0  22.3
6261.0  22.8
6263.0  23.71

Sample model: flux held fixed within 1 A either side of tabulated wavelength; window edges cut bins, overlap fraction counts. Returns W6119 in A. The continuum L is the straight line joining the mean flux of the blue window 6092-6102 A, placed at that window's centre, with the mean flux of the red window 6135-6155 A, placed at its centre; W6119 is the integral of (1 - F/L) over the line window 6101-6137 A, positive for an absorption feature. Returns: 0.1 A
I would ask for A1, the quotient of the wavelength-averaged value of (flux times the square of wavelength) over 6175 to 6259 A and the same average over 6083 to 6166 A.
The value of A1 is 1.03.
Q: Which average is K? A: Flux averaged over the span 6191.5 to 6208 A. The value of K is 23.4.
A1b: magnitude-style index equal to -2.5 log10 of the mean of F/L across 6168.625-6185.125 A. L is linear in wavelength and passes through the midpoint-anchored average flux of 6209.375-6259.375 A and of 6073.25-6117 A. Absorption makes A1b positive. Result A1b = -0.01 mag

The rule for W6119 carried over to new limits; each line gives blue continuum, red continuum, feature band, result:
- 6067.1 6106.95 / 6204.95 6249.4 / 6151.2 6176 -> 1.22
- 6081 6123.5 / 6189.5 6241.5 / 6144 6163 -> 0.37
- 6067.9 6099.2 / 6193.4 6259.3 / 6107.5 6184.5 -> 1.37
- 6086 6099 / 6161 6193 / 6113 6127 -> 0.40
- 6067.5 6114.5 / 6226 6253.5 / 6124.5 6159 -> 0.13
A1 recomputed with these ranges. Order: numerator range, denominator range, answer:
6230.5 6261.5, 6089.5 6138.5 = 1.02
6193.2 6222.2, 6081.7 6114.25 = 1.01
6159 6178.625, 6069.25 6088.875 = 0.95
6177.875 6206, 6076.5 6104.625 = 1.03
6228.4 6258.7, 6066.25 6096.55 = 1.02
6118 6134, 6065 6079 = 0.98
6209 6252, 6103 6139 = 1.03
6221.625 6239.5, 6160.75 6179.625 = 1.08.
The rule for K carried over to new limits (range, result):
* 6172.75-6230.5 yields 23.6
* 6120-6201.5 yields 23.2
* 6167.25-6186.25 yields 23.7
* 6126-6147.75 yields 23.8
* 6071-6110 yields 24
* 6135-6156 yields 23.5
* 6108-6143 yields 23.5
